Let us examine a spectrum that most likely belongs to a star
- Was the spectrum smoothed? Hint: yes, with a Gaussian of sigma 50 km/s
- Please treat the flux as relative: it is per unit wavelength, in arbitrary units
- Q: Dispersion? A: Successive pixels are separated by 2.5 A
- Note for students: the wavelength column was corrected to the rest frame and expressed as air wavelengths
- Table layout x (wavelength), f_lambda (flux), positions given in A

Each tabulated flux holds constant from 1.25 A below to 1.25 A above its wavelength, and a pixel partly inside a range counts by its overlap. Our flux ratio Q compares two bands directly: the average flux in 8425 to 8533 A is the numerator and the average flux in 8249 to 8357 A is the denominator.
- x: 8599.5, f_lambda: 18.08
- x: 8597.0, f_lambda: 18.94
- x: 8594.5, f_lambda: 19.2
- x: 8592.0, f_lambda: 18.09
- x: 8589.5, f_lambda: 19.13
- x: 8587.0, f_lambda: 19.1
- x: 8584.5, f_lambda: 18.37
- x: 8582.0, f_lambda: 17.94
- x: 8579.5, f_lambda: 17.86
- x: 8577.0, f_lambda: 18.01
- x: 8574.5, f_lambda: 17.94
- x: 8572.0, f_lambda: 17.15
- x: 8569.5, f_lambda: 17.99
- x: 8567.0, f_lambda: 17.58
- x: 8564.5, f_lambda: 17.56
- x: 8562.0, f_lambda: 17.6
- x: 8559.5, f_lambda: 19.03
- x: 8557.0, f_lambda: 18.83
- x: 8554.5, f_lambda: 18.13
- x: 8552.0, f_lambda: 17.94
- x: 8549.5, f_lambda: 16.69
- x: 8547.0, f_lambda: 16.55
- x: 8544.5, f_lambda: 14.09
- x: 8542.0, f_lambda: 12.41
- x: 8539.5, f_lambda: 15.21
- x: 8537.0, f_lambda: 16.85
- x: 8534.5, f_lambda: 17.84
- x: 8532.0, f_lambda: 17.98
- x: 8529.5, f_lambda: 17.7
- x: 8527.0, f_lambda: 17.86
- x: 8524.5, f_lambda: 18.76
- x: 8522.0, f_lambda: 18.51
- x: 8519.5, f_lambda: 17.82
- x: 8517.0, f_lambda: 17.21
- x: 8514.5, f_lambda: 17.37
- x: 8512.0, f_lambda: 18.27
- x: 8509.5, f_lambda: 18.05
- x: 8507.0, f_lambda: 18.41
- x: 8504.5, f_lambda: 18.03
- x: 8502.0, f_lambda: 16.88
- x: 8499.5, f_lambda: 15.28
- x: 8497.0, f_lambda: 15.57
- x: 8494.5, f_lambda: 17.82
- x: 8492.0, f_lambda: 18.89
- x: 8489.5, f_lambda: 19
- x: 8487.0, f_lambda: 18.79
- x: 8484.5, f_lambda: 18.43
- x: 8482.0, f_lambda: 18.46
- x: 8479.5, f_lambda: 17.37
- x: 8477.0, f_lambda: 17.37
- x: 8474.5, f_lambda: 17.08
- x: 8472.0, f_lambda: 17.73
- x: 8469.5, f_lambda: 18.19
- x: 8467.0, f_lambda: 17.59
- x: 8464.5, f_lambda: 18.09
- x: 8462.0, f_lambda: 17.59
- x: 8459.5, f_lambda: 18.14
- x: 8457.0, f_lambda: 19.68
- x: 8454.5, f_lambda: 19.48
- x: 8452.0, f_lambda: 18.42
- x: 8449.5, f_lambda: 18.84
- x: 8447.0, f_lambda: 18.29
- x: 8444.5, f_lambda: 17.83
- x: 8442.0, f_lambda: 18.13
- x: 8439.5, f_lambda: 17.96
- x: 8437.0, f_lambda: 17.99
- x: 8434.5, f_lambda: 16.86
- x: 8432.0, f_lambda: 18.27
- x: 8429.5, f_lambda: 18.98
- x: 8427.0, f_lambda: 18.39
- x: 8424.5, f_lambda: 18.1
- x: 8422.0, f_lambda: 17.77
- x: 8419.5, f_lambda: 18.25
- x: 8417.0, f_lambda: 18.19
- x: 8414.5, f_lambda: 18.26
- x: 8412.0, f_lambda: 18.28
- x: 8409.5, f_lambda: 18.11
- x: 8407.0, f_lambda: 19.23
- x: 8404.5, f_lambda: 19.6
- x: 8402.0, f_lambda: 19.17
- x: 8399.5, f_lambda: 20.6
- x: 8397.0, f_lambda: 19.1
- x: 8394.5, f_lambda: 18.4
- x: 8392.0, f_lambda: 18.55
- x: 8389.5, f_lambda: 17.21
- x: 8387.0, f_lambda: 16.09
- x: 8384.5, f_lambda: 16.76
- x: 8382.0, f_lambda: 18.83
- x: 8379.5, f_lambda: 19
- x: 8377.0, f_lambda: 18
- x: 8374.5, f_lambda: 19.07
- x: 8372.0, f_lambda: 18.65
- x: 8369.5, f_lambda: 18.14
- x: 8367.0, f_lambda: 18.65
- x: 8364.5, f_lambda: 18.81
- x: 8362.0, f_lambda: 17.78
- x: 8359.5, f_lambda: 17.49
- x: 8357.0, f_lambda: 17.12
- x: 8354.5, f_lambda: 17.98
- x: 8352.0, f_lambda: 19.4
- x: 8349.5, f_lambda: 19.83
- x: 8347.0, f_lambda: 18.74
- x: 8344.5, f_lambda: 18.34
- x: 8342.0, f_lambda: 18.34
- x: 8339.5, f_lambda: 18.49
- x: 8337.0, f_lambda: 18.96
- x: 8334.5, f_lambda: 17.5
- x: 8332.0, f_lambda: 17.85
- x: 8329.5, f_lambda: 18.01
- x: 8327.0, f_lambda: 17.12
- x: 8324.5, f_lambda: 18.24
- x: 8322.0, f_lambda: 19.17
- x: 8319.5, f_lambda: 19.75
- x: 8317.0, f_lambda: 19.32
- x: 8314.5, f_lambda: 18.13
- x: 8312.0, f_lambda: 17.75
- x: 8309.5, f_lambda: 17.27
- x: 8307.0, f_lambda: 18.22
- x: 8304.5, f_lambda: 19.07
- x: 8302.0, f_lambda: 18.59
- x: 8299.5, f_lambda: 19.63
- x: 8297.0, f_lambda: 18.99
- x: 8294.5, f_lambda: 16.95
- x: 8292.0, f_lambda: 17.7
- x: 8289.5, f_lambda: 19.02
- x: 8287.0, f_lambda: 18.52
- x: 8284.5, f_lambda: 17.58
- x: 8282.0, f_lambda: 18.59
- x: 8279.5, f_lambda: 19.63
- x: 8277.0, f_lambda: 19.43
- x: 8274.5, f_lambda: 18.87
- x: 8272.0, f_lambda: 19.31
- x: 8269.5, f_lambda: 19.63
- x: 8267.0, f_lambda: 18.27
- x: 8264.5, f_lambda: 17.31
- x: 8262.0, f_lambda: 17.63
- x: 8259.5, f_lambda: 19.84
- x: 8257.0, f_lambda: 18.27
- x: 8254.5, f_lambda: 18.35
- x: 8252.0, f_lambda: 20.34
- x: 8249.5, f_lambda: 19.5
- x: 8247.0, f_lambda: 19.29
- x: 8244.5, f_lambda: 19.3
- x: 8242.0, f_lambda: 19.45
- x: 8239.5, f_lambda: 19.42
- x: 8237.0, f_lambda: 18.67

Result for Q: 1.0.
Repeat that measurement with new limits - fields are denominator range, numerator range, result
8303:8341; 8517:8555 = 0.92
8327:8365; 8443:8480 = 0.99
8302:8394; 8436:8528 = 0.98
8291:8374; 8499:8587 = 0.95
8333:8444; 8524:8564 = 0.93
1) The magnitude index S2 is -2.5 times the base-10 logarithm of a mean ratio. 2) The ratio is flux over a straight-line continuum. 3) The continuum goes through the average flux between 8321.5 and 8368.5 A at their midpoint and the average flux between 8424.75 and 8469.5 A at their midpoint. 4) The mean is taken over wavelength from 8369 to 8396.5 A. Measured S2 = 0.01 mag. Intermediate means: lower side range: 18.3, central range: 18.1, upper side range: 18.3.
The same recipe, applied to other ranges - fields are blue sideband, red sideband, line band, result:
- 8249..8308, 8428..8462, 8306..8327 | 0.01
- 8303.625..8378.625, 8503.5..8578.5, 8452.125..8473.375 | -0.03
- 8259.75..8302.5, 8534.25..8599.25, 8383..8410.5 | -0.02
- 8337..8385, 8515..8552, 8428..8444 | -0.02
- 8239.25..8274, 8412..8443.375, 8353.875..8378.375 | 0.01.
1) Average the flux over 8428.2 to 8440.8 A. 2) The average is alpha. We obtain 18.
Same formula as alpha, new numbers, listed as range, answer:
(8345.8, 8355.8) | 19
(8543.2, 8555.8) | 16.7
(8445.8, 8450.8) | 18.6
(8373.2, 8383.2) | 18.7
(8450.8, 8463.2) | 18.7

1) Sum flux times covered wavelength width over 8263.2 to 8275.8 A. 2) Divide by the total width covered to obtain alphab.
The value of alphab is 18.7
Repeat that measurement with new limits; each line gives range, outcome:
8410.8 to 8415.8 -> 18.3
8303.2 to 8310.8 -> 18.2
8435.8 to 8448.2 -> 18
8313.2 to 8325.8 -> 18.9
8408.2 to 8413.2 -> 18.2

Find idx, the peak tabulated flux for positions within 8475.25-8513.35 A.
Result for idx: 19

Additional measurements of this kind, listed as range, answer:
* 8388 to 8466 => 20.6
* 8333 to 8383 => 19.83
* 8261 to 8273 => 19.63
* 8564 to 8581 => 18.01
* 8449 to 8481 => 19.68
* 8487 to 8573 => 19.03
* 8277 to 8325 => 19.75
